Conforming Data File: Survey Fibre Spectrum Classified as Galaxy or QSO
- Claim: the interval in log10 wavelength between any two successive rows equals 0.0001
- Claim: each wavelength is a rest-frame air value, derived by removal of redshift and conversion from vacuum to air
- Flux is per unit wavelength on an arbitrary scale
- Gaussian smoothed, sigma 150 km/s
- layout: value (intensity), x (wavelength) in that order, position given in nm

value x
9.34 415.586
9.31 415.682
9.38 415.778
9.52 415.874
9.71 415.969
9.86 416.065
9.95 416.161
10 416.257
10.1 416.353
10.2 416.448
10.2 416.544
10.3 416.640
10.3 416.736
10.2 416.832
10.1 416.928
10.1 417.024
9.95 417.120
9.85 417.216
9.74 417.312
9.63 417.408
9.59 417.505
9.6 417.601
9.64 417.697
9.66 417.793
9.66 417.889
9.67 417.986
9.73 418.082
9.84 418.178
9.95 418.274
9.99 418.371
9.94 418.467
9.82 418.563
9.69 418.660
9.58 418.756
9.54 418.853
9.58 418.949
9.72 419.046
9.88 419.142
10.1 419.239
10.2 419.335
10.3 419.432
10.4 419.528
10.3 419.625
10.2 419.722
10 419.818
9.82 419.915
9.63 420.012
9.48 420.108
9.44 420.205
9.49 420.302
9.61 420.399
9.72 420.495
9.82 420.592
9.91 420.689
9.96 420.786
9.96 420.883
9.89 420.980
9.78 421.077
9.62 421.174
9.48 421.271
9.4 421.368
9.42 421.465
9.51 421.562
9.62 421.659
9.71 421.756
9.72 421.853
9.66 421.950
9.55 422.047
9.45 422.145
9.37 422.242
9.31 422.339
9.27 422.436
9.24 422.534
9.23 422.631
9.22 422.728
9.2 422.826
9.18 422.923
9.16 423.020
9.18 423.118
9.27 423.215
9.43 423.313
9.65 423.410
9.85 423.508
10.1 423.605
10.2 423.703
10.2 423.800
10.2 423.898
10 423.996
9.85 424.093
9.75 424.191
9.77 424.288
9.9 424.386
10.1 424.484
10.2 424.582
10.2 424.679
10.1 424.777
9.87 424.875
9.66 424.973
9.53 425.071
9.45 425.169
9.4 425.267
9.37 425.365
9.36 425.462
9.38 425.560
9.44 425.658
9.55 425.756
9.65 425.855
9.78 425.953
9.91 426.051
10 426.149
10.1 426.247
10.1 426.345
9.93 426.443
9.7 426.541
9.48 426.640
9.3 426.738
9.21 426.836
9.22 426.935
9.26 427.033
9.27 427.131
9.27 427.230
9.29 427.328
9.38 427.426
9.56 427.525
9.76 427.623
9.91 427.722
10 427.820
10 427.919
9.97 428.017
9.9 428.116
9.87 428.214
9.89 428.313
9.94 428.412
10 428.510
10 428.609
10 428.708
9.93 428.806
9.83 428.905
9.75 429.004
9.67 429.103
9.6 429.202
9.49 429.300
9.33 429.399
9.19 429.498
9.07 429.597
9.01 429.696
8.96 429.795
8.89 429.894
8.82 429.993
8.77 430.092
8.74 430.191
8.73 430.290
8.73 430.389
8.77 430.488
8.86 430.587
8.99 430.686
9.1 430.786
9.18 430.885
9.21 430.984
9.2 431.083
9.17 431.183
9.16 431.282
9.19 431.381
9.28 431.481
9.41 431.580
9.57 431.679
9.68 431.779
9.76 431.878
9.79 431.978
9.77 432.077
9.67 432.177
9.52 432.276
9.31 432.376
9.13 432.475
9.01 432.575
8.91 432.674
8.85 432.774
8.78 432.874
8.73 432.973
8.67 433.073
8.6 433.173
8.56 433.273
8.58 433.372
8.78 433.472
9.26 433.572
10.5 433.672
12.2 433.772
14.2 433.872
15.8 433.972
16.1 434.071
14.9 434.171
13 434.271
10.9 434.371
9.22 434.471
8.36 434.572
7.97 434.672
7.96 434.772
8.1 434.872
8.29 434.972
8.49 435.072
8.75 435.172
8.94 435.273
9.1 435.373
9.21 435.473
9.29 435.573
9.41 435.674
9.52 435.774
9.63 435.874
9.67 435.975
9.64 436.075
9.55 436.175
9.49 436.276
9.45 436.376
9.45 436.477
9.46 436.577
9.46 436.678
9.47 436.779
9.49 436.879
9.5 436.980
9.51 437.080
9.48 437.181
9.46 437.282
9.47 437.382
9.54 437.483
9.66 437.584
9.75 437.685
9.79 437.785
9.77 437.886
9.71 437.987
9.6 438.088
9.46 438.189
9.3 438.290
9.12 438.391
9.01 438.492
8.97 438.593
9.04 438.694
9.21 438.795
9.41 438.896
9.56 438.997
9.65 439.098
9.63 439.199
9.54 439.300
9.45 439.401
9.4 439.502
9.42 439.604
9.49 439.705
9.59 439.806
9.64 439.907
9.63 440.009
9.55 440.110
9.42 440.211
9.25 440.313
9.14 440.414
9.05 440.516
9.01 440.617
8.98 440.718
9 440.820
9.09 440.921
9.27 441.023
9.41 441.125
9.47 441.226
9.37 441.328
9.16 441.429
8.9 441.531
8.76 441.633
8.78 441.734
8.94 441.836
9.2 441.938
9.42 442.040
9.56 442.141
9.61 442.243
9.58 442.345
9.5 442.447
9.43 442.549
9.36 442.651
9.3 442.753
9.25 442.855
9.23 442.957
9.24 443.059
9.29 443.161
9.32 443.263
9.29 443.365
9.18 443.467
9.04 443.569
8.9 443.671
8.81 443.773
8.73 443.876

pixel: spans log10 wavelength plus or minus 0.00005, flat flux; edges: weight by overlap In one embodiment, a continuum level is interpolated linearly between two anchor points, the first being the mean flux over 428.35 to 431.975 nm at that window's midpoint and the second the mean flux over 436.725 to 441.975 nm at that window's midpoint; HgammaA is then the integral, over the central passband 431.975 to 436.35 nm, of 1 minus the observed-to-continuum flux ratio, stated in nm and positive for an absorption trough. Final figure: -0.23 nm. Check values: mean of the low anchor 9.31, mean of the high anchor 9.36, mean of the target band 9.82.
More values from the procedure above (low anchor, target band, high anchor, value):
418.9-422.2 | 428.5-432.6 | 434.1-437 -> 0.13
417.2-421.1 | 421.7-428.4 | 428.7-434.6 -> 0.09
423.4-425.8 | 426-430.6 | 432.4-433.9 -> 0.07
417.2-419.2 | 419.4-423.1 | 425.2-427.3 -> 0.01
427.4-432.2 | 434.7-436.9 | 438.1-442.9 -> 0.05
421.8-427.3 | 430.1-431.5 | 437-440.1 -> 0.08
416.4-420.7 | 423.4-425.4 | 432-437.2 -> -0.01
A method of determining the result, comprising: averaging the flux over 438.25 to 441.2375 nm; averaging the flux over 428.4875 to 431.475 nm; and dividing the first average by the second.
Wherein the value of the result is 1.0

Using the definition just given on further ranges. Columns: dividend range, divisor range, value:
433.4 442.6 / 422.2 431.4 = 1.01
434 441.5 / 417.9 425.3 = 0.98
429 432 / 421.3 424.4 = 0.96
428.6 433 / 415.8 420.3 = 0.94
